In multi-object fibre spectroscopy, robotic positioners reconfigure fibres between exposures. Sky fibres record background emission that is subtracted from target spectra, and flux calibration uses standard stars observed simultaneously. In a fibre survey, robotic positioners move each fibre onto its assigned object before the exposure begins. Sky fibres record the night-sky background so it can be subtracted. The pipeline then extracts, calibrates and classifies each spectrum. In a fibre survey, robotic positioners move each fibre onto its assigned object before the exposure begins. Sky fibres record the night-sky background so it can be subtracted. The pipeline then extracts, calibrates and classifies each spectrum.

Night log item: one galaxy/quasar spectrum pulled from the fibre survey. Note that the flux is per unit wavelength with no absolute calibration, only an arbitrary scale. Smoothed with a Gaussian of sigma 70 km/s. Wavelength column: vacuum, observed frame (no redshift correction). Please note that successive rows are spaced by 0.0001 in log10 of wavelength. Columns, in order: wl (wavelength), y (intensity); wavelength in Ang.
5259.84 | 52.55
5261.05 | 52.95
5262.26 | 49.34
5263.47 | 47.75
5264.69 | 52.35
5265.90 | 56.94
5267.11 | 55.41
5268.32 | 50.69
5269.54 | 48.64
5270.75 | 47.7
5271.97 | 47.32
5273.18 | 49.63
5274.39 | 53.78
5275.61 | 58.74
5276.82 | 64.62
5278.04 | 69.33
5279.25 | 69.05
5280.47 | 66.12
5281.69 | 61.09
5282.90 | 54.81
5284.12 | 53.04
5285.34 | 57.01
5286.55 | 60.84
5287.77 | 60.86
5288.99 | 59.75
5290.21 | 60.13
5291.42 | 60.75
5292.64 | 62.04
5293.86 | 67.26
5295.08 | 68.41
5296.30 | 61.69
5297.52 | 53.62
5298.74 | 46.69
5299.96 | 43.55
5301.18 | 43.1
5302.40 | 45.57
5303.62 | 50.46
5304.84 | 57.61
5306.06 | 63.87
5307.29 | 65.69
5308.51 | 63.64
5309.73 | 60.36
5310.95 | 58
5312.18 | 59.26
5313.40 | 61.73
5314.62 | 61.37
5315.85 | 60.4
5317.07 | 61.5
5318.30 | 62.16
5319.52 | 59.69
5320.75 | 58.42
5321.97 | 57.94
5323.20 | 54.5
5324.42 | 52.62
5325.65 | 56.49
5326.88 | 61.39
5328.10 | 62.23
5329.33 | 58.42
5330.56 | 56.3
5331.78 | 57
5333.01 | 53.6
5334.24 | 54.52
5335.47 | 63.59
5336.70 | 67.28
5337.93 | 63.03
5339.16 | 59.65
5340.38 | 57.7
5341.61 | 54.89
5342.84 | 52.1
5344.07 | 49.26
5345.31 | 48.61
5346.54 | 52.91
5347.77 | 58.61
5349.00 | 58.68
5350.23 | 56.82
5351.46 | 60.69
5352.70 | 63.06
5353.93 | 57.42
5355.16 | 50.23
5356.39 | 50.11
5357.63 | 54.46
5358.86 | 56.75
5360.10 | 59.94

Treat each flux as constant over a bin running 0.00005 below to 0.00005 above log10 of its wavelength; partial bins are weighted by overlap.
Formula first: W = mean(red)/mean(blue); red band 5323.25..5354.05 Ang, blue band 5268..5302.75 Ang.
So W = 1.01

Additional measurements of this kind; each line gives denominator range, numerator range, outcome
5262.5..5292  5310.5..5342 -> 1.04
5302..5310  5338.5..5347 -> 0.92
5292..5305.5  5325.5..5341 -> 1.09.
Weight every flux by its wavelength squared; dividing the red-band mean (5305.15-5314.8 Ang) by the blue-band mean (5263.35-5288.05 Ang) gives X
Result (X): 1.10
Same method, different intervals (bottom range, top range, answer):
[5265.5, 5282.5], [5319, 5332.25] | 1.03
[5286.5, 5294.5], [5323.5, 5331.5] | 0.95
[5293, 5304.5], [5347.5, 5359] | 1.08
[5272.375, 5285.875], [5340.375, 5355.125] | 0.96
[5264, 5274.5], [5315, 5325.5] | 1.16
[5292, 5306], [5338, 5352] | 1.03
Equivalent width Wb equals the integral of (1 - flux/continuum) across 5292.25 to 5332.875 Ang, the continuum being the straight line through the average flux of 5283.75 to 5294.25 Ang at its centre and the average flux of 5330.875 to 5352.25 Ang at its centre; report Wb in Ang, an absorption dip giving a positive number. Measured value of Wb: 0.6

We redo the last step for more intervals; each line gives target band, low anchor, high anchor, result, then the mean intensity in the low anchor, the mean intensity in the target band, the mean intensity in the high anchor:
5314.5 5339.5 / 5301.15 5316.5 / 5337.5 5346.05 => -1.2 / 58.4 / 59.1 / 54.8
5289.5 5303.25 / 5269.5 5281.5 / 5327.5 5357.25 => 0.5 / 58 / 55.7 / 56.9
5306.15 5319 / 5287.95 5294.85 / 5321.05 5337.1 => -0.3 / 62.3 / 61.5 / 58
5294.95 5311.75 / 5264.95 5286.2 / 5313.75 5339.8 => 0.7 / 56.7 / 55.5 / 59.2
